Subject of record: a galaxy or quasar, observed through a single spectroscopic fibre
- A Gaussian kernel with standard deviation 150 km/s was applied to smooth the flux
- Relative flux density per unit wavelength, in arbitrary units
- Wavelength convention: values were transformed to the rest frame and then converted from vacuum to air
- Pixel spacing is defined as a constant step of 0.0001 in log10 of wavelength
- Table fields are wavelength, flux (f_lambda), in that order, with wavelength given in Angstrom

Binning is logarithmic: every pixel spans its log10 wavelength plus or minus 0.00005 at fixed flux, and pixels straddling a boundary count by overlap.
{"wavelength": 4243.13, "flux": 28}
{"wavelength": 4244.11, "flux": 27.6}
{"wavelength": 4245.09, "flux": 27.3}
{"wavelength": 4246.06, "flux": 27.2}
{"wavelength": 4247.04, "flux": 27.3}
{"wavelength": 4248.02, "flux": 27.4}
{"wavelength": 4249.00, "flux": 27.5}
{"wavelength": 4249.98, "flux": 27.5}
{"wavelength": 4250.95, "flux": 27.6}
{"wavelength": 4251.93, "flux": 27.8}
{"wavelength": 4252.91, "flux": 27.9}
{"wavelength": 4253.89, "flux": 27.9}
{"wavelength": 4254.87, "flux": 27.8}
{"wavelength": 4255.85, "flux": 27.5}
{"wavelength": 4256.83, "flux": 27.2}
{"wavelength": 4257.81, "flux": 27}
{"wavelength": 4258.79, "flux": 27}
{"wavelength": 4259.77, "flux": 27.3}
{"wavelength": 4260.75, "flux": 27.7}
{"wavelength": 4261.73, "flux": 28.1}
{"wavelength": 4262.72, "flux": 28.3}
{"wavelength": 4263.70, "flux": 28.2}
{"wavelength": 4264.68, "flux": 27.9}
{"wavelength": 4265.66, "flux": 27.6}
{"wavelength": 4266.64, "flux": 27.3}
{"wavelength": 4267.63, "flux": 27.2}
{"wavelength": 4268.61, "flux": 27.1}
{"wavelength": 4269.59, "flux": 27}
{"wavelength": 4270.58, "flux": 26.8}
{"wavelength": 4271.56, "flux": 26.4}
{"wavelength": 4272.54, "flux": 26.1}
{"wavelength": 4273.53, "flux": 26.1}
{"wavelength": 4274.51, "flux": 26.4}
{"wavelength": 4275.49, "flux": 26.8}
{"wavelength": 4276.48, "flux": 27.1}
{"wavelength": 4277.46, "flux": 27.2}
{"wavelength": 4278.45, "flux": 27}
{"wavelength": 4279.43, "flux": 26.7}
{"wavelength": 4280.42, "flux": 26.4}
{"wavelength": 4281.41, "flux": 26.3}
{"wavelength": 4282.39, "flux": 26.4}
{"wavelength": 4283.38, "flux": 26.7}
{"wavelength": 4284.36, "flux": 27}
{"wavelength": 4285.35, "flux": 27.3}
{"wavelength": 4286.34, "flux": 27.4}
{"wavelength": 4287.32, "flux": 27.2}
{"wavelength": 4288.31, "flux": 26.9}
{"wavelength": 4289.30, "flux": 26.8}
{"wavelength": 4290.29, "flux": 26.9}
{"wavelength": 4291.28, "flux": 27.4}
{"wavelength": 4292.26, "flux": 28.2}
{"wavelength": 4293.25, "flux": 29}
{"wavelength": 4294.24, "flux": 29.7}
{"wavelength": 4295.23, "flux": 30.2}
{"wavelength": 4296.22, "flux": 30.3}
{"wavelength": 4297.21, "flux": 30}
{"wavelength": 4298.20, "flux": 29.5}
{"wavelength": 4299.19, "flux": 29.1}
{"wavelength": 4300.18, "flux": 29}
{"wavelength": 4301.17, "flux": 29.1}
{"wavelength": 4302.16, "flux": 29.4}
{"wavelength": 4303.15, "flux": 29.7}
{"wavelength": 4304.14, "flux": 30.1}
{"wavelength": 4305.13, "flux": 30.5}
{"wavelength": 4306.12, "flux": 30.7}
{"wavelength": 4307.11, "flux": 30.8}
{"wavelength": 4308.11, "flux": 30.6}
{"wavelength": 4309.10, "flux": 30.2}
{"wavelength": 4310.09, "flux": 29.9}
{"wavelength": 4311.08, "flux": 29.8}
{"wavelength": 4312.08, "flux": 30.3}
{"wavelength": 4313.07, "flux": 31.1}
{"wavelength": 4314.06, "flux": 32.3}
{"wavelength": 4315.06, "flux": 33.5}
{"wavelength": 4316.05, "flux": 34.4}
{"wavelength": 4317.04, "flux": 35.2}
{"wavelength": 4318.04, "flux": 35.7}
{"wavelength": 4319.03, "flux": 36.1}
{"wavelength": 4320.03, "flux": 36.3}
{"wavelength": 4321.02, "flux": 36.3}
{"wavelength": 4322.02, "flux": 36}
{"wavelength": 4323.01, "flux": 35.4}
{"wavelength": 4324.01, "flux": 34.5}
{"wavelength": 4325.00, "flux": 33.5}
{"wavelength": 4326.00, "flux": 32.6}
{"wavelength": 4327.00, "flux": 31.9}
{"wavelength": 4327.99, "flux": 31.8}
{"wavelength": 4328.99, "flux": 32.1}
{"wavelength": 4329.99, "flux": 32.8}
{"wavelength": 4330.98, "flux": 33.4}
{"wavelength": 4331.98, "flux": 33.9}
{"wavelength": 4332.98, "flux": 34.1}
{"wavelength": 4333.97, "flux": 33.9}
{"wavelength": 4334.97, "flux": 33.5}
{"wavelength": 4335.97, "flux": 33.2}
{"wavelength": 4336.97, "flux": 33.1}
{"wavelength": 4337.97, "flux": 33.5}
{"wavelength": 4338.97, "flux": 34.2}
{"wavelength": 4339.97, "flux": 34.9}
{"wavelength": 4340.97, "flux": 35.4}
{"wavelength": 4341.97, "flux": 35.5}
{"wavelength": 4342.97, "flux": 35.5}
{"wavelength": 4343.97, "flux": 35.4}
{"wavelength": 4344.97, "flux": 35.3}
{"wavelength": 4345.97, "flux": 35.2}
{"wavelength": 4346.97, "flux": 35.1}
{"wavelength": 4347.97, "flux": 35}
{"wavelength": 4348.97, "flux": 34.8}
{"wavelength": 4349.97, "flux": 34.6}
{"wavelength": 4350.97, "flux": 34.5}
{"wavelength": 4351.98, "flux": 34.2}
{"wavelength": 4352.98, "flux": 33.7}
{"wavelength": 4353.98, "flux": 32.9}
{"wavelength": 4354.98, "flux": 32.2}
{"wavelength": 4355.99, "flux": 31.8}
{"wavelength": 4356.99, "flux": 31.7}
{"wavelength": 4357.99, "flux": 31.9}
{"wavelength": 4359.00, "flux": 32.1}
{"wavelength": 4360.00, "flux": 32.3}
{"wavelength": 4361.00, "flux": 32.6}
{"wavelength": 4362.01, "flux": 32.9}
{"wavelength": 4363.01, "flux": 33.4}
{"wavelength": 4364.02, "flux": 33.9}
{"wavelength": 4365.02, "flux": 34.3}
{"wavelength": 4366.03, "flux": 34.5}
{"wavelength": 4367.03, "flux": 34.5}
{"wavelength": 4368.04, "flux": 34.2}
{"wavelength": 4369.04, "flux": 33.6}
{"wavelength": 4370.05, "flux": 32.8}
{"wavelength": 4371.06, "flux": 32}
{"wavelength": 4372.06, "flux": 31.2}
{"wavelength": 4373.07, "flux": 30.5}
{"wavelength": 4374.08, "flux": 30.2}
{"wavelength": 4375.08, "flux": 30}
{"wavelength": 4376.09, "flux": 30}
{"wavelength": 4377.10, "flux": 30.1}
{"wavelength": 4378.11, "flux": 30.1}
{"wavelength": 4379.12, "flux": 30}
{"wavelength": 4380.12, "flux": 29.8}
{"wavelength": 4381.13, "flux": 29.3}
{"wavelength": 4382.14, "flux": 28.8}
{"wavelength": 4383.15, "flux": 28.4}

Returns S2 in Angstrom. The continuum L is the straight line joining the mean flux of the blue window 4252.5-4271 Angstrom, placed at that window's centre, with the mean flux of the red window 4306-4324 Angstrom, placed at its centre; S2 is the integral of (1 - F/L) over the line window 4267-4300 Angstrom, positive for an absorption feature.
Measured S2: 2.56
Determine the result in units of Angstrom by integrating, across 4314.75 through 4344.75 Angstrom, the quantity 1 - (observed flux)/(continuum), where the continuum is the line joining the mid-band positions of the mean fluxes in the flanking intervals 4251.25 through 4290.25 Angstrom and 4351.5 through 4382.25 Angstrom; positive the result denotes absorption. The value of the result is -4.1 Angstrom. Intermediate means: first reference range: 27.1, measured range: 34.3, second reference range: 32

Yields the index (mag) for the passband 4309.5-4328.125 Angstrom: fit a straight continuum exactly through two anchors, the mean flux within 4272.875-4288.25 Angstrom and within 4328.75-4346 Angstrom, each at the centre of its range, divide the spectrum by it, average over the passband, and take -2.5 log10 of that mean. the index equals -0.06 mag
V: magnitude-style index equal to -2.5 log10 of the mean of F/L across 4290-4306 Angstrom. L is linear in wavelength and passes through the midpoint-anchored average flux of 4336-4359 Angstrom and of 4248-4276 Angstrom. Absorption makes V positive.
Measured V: 0.03 mag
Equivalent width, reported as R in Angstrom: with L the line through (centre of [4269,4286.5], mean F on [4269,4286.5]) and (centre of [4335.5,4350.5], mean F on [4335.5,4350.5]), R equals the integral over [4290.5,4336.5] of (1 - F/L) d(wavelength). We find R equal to -1.1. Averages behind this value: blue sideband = 26.7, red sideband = 34.7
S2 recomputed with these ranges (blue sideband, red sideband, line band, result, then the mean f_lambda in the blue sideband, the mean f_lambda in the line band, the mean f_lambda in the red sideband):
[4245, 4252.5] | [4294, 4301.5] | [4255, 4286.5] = 1.5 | 27.5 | 27.1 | 29.6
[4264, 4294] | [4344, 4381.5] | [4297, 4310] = -0.5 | 27.1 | 29.9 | 32.7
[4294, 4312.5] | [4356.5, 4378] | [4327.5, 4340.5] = -1.0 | 29.9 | 33.4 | 32.3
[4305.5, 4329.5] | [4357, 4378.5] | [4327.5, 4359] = -1.2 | 32.9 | 33.8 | 32.2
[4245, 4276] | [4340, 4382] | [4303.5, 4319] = -0.8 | 27.3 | 31.8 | 32.9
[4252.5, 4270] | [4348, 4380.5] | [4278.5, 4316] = 0.3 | 27.6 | 29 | 32.5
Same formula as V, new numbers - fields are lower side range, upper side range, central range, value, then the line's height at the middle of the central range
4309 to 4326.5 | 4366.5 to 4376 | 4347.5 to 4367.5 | -0.03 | 32.4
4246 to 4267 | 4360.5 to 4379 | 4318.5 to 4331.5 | -0.12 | 30.4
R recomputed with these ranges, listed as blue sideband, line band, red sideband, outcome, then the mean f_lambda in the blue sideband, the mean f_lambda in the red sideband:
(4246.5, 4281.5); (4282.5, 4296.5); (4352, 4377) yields 0.4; 27.2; 32.5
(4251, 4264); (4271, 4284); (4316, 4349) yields 1.3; 27.6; 34.4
